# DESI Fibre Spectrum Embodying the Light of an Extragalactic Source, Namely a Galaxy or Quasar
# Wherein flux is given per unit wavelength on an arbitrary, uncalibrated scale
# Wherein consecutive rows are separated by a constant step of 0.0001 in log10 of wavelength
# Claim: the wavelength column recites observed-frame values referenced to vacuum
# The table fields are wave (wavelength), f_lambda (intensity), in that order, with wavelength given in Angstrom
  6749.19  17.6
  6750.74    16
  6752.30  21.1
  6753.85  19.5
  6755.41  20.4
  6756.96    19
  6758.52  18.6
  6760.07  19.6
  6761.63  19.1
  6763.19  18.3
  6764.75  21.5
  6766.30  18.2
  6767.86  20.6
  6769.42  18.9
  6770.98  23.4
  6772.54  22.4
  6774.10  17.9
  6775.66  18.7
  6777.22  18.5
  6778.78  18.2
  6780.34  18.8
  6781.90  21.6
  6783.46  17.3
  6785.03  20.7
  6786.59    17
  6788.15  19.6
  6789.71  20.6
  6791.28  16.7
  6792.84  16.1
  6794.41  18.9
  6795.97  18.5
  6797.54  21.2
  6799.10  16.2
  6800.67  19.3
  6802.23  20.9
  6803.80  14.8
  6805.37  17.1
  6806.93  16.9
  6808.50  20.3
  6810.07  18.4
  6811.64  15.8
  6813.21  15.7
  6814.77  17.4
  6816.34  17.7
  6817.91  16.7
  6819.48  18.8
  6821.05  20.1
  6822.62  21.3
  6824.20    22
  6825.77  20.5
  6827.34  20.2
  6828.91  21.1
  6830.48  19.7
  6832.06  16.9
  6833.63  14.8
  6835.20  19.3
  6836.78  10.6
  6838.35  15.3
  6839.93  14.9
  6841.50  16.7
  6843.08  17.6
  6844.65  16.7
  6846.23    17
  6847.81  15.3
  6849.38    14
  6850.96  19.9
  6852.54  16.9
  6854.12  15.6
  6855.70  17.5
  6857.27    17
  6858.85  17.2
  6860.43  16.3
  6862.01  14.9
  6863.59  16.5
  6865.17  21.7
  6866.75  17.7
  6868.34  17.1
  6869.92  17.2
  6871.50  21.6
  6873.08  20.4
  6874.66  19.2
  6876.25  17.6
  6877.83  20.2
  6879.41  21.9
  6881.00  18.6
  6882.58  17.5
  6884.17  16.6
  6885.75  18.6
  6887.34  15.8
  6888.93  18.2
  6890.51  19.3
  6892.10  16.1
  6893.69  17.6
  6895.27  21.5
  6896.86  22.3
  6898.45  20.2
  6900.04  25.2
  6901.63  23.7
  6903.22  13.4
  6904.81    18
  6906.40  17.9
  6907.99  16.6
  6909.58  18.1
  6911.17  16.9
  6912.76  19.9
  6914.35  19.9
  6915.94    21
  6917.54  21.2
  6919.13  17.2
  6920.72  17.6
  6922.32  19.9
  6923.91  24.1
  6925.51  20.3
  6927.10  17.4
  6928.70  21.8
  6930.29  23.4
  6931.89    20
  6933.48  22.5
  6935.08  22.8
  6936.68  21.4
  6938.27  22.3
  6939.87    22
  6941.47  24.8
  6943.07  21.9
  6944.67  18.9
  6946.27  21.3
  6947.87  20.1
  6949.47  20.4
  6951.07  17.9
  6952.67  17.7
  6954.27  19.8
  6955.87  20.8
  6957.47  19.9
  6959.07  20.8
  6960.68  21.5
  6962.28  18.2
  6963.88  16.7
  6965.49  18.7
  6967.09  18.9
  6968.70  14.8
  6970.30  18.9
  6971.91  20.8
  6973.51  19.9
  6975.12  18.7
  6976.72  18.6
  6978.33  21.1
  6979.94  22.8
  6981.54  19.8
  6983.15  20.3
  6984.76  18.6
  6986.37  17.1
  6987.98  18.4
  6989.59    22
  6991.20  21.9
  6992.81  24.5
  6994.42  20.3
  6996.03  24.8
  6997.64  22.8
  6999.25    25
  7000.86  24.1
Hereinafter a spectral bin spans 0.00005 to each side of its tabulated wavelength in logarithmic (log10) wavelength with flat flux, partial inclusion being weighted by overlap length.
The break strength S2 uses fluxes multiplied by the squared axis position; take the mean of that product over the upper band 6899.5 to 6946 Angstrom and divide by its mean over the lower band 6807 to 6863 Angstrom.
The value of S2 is 1.20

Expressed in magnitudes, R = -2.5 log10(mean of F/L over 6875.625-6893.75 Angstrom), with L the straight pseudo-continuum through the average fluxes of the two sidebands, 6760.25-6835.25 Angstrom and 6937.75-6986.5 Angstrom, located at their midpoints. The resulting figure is 0.07 mag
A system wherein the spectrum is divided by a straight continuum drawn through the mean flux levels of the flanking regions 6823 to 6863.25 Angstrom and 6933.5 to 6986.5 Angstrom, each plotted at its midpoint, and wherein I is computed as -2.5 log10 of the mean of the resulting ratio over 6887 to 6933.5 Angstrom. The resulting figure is -0.04 mag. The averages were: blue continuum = 17.1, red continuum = 20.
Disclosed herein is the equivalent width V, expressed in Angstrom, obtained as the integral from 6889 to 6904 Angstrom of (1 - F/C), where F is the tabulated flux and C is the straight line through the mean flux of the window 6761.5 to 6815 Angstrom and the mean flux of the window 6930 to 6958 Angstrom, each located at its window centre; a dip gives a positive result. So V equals 0.3 Angstrom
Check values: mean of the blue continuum 18.7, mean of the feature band 19.8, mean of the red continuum 21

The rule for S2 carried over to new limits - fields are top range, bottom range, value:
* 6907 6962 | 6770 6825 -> 1.13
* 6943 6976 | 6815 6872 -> 1.13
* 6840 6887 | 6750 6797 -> 0.95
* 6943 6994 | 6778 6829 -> 1.11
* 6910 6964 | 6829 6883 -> 1.20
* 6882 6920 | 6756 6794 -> 1.02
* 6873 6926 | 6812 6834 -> 1.04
